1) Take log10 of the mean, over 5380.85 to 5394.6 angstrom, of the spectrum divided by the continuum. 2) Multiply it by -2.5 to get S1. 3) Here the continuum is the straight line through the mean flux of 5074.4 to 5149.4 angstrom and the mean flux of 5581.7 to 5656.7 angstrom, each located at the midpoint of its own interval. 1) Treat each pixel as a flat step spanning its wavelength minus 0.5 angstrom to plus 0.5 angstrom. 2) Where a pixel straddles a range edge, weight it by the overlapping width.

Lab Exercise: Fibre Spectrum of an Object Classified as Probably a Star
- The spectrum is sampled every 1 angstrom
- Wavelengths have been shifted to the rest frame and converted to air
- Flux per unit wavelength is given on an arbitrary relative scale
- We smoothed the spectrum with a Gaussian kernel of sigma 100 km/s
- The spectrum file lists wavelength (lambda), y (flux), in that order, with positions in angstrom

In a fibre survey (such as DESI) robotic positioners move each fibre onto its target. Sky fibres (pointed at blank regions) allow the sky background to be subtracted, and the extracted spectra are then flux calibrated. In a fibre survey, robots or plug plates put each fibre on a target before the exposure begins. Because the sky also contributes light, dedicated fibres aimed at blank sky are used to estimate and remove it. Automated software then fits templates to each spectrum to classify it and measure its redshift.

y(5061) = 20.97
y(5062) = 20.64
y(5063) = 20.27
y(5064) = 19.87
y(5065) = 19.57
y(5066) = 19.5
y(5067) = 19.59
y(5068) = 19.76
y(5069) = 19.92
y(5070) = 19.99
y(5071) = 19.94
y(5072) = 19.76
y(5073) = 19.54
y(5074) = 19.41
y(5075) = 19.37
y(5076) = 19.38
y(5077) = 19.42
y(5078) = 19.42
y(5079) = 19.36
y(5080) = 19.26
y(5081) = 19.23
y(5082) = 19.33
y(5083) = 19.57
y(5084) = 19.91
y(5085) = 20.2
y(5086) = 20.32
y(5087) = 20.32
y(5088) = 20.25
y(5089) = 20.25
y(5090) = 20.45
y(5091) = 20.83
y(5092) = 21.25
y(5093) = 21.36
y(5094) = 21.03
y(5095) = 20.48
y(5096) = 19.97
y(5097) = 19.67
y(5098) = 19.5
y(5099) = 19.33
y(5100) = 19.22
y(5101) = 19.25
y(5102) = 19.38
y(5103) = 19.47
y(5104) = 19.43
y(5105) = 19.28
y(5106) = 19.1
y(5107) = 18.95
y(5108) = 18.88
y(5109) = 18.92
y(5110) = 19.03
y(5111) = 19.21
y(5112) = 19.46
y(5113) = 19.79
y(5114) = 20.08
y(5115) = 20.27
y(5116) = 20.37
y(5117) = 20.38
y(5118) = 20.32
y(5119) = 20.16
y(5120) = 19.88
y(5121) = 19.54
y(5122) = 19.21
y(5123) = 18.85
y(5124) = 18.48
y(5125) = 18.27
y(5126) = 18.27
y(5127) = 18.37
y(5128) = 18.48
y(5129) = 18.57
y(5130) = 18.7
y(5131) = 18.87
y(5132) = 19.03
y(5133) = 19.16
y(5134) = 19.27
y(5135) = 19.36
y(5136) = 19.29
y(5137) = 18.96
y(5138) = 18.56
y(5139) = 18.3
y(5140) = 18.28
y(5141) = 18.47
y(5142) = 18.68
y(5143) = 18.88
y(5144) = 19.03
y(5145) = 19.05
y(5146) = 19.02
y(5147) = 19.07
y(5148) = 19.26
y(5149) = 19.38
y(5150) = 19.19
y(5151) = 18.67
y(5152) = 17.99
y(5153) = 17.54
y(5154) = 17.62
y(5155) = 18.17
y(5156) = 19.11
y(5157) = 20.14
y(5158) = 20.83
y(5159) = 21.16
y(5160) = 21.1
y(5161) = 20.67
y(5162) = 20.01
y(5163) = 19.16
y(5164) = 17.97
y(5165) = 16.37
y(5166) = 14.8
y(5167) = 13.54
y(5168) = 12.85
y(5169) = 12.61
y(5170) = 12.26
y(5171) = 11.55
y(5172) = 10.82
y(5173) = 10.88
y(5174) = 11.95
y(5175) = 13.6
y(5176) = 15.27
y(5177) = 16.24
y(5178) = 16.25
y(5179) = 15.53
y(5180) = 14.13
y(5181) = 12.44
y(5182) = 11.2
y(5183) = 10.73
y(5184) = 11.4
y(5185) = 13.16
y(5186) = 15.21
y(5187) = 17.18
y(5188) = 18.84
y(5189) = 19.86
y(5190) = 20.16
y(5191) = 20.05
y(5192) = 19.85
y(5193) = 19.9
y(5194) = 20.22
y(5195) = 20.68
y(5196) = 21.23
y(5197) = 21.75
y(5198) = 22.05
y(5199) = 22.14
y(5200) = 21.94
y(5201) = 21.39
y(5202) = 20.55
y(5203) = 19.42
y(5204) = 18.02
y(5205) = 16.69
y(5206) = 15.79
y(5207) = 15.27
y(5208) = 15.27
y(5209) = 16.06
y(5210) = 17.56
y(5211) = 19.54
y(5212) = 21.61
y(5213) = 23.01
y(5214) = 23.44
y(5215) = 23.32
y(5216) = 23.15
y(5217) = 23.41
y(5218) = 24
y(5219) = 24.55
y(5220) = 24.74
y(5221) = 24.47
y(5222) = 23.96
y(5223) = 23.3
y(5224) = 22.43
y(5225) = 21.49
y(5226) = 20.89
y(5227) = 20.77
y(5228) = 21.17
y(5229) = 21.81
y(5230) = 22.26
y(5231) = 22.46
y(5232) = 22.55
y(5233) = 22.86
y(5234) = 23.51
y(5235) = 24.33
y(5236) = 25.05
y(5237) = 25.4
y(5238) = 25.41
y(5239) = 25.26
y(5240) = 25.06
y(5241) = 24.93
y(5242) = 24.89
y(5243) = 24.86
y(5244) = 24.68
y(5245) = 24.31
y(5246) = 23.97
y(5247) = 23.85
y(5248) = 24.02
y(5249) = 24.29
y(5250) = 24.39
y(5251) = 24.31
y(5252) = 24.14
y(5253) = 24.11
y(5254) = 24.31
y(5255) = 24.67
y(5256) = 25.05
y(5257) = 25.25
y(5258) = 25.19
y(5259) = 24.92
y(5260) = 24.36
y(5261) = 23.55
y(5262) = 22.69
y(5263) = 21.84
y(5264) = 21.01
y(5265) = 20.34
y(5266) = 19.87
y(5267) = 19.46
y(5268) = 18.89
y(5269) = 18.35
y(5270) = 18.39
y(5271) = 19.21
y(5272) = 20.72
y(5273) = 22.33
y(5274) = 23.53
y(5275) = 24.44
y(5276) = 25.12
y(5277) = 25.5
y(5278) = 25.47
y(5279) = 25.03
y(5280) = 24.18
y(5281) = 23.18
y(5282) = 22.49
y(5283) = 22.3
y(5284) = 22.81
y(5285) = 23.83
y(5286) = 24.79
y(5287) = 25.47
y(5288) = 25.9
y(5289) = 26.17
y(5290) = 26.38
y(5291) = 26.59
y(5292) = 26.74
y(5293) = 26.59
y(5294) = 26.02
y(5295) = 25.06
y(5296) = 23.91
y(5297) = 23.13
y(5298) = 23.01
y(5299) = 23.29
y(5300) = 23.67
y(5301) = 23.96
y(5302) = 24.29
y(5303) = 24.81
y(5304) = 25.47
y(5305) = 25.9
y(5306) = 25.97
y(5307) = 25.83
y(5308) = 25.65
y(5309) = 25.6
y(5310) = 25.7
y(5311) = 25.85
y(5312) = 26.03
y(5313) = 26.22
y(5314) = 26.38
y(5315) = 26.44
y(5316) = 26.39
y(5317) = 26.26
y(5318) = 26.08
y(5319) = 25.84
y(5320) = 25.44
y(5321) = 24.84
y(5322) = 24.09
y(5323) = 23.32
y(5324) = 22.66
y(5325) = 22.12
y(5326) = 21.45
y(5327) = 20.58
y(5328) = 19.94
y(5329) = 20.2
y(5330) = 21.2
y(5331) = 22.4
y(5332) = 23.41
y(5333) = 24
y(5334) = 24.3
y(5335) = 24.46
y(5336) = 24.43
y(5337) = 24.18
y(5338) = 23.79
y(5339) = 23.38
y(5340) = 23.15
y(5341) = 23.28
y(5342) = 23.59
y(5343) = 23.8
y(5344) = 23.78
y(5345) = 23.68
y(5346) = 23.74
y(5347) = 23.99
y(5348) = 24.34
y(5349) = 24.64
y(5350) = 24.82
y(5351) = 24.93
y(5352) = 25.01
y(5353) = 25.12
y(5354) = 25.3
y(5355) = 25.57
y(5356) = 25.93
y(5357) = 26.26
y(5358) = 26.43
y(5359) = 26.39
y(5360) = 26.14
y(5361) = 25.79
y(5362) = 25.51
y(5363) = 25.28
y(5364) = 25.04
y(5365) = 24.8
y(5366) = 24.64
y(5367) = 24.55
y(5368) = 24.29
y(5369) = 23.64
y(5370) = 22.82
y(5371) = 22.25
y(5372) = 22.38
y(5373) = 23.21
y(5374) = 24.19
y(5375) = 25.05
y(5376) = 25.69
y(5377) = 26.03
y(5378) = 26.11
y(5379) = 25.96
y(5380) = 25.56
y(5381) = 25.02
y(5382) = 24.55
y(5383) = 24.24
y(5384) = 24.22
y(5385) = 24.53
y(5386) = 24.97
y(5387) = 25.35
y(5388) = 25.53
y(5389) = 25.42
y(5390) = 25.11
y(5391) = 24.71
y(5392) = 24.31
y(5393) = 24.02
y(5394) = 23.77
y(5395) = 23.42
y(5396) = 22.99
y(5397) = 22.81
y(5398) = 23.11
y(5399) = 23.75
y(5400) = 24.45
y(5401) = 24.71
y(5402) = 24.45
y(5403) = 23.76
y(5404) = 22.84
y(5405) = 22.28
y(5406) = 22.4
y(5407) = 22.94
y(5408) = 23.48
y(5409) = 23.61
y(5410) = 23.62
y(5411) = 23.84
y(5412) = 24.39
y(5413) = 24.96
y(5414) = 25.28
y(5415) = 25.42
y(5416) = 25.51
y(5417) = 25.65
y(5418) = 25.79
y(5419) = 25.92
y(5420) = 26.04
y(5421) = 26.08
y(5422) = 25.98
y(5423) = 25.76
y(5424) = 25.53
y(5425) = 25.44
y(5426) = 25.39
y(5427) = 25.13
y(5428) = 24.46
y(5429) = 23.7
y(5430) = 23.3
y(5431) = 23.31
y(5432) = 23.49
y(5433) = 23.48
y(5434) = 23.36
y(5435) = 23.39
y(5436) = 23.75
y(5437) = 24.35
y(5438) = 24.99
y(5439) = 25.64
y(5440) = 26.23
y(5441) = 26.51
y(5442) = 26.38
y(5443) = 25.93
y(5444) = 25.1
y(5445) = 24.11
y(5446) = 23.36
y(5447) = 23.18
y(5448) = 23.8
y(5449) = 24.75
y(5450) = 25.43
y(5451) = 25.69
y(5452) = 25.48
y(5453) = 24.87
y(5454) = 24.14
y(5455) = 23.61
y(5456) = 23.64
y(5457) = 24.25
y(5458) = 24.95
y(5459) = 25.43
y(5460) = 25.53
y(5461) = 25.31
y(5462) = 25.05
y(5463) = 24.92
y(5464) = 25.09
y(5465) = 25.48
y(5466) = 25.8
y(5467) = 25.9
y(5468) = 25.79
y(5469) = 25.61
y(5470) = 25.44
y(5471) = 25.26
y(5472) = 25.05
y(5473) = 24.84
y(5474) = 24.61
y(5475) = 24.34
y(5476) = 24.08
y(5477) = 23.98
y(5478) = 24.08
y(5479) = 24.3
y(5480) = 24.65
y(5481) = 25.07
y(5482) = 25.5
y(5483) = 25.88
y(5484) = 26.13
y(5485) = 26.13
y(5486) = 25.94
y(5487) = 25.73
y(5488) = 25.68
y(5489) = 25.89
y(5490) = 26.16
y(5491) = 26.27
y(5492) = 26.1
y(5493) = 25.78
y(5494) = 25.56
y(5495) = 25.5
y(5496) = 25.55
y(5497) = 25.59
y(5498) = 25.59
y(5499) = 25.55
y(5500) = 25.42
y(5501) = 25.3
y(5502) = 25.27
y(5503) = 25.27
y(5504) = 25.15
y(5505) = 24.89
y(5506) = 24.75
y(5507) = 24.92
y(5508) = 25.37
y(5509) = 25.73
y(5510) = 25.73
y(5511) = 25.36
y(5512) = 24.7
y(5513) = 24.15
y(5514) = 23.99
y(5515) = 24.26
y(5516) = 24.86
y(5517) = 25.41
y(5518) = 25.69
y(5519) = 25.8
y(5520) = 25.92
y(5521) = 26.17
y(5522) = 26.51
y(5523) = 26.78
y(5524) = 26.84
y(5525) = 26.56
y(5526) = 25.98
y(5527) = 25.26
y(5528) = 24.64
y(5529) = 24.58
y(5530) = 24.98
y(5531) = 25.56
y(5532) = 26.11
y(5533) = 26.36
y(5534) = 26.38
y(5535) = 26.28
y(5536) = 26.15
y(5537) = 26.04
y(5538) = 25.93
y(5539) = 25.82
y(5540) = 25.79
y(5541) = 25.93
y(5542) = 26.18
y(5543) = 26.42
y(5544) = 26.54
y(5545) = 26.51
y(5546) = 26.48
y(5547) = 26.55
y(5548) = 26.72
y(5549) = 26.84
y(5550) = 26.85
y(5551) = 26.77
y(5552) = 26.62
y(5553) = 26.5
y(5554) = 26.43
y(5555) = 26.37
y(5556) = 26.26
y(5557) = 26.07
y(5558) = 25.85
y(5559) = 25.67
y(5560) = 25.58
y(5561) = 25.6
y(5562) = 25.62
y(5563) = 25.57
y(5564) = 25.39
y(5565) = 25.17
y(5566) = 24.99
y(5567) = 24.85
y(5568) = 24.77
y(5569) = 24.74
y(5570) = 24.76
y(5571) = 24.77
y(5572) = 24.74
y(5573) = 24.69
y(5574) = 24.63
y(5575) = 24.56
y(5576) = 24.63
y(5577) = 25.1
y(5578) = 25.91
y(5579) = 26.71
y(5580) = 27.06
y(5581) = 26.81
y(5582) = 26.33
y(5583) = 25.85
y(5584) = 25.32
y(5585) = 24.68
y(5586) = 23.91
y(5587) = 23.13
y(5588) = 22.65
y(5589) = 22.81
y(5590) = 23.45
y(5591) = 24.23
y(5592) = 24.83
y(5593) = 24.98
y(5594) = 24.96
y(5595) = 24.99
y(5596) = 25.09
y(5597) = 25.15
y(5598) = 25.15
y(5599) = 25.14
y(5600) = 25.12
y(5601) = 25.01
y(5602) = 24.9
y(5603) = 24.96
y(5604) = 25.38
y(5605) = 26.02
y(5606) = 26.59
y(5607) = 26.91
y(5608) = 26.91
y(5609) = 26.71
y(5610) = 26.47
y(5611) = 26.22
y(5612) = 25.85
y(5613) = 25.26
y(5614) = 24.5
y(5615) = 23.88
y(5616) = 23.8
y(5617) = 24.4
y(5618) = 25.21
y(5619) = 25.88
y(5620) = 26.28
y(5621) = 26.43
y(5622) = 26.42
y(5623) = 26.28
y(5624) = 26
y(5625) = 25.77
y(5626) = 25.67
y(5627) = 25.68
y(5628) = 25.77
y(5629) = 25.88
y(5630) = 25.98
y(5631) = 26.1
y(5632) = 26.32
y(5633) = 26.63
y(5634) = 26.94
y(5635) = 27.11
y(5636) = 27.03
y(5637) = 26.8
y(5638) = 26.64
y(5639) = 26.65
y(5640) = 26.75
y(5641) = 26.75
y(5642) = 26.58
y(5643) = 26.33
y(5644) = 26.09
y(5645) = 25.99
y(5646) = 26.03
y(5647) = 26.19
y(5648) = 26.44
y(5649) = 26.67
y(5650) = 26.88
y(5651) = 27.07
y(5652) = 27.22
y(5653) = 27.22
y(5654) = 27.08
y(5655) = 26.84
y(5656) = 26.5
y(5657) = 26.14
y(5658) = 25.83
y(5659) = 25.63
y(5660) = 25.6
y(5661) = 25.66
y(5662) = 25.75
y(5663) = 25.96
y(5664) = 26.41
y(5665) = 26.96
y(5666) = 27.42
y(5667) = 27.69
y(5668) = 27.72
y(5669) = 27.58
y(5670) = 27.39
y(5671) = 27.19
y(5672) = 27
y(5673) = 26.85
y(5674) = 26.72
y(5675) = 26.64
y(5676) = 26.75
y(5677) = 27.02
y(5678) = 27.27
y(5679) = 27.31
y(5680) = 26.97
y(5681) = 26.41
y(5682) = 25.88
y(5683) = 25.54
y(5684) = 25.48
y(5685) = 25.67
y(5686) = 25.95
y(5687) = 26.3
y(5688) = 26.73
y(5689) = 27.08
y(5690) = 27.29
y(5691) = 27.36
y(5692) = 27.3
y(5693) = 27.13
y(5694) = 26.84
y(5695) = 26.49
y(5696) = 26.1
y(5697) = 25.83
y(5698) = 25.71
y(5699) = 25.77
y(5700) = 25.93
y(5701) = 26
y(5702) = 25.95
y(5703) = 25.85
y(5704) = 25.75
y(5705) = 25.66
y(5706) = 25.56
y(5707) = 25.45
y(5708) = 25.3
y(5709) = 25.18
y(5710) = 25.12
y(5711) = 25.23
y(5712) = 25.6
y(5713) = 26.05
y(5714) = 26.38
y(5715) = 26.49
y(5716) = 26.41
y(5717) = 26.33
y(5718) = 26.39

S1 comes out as -0.08 mag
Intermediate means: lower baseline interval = 19.4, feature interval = 24.7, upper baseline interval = 25.8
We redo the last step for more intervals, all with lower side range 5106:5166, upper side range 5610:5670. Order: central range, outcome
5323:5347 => -0.051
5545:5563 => -0.052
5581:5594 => 0.045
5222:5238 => -0.120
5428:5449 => -0.045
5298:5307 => -0.150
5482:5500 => -0.073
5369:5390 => -0.096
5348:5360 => -0.150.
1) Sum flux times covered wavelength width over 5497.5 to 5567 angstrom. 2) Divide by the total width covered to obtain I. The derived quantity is 25.8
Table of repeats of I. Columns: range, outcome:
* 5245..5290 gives 23.3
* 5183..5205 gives 19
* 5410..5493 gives 25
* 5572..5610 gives 25.2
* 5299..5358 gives 24.4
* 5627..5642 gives 26.5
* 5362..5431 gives 24.5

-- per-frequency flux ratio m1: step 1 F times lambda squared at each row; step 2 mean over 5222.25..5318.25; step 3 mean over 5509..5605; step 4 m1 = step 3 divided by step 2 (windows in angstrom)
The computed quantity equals 1.18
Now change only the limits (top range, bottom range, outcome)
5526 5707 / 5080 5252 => 1.56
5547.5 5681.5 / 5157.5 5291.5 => 1.43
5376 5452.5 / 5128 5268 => 1.33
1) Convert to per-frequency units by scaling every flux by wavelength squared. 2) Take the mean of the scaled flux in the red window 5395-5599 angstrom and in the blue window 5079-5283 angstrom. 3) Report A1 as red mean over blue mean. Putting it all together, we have 1.41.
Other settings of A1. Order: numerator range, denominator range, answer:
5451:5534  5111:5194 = 1.63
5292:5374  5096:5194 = 1.47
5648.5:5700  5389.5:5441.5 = 1.20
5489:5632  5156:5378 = 1.28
